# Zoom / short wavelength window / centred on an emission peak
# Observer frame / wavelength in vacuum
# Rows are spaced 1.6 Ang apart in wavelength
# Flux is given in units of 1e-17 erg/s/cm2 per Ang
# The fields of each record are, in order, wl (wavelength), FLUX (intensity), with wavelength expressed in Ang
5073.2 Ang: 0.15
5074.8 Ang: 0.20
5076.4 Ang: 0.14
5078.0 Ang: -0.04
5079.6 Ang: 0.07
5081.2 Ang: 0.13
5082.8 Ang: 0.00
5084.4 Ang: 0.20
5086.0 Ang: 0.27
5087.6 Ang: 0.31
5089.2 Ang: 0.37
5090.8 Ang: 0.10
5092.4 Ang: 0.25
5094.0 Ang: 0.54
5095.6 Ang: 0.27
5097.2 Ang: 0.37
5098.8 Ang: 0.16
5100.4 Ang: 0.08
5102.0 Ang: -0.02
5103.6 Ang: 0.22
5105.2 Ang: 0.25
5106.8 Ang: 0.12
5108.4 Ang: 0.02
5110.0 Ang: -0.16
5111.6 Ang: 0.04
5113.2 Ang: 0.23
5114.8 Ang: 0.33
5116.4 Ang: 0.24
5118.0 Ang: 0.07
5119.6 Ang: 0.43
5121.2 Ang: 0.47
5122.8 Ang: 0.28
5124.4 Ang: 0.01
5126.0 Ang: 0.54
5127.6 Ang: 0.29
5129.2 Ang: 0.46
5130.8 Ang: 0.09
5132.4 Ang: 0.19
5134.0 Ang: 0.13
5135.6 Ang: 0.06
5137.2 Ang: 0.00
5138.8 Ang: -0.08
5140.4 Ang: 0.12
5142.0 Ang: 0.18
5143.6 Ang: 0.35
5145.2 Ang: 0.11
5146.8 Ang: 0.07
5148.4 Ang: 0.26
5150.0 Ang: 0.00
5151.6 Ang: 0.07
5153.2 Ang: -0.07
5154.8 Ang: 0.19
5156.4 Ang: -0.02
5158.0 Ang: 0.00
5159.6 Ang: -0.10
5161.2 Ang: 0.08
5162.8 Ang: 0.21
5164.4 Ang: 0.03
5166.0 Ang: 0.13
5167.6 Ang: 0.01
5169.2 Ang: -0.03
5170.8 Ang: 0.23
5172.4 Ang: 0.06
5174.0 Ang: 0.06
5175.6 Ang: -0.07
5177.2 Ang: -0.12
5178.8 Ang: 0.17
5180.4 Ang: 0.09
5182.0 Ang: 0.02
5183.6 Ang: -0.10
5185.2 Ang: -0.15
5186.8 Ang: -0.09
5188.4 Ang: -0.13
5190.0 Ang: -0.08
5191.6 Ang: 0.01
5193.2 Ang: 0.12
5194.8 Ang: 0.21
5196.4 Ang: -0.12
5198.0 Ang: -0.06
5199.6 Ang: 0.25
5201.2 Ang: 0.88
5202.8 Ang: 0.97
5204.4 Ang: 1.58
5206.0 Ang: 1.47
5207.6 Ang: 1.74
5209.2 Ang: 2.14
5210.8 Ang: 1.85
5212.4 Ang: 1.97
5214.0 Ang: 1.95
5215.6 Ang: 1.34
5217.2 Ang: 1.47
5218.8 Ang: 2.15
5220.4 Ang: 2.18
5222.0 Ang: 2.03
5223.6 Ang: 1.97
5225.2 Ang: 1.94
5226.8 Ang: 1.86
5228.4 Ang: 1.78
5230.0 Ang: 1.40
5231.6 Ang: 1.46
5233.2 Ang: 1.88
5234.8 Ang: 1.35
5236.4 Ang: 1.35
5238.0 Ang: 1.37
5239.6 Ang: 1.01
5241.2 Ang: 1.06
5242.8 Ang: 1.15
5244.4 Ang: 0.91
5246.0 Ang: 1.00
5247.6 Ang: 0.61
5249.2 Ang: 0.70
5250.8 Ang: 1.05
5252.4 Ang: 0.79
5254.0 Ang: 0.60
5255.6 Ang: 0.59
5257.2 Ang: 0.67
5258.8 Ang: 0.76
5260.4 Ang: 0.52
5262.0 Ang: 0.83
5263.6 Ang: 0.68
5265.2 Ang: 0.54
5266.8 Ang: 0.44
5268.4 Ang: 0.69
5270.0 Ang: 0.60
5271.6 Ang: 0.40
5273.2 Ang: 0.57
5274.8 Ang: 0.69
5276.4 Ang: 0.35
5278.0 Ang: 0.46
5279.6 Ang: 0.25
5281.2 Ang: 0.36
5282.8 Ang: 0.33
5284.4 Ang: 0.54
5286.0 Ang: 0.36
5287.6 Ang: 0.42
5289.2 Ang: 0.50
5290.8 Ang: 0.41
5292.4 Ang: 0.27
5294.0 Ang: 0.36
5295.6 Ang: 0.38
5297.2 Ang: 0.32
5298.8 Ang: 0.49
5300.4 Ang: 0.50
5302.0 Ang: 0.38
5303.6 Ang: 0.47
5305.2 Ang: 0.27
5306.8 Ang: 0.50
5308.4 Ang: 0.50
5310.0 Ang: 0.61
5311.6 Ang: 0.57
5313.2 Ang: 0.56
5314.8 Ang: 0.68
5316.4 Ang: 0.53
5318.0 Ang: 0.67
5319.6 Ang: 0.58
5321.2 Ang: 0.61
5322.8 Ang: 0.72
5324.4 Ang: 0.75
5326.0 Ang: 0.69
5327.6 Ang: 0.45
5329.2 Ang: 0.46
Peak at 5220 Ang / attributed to Lyman alpha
